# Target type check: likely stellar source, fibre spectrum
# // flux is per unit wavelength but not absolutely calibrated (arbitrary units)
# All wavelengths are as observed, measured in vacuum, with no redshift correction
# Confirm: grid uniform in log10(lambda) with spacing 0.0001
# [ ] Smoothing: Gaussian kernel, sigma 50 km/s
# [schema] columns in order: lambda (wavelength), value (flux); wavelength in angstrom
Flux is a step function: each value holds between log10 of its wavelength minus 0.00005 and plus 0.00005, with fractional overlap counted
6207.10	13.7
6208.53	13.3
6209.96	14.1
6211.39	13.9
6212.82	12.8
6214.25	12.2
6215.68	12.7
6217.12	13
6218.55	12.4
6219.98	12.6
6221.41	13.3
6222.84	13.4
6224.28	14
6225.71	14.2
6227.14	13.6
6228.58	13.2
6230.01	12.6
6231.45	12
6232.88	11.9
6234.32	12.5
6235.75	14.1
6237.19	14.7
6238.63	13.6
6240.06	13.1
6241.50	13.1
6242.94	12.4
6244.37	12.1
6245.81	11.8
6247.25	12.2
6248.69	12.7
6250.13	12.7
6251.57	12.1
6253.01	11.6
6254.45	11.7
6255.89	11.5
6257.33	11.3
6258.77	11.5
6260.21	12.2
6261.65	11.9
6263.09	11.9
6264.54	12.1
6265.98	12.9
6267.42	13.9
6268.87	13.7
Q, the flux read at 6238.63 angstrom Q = 13.6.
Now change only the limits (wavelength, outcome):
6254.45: 11.7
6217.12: 13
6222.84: 13.4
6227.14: 13.6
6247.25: 12.2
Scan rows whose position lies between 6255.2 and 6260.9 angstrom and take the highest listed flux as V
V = 12.2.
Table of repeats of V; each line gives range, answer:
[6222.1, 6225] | 14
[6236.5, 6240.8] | 14.7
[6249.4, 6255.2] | 12.7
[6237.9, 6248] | 13.6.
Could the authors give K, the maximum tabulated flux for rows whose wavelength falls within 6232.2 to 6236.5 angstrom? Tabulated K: 14.1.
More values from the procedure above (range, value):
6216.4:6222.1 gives 13.3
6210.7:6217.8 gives 13.9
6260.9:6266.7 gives 12.9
